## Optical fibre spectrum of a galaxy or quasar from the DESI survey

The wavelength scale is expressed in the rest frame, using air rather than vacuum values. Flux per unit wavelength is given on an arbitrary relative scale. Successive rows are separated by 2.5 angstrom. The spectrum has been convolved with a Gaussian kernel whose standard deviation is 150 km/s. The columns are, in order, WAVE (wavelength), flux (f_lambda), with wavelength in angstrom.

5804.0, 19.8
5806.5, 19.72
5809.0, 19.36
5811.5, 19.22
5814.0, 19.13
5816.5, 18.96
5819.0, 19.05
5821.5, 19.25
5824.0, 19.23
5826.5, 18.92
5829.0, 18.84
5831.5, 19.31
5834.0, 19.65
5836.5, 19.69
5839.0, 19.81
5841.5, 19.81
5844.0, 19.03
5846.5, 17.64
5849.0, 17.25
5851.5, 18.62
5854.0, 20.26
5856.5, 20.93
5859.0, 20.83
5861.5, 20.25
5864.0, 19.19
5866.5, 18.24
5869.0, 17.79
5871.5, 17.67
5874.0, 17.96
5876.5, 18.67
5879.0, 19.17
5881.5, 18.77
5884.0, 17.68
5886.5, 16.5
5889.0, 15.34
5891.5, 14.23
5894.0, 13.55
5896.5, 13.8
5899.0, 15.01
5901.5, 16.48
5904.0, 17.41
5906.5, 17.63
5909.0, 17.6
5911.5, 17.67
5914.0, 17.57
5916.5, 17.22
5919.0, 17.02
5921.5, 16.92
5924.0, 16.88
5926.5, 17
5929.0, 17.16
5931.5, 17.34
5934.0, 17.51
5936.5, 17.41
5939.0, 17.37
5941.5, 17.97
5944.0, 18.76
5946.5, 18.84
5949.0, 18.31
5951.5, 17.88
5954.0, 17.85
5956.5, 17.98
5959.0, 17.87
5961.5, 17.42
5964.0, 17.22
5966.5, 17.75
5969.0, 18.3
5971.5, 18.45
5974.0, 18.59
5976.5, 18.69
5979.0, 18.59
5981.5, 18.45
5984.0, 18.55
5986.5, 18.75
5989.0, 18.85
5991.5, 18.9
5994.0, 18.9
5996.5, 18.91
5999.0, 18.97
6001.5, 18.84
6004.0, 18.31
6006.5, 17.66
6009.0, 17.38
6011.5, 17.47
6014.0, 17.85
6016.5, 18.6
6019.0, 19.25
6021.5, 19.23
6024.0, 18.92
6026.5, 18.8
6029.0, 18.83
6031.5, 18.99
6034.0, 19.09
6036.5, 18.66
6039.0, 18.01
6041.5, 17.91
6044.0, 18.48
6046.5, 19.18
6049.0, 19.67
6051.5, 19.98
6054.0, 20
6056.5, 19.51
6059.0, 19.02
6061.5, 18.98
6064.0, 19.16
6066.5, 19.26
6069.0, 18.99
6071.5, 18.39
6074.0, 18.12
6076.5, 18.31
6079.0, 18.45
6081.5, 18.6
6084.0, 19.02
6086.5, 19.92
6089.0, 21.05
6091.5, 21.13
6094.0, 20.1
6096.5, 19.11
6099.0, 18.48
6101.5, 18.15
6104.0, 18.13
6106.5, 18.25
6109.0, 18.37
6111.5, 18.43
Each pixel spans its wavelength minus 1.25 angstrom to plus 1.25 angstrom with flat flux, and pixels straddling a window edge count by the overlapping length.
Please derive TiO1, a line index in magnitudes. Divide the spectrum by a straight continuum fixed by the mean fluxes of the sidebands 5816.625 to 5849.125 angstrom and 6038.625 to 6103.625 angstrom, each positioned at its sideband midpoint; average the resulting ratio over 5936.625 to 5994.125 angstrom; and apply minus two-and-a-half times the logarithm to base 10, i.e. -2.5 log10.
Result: 0.05 mag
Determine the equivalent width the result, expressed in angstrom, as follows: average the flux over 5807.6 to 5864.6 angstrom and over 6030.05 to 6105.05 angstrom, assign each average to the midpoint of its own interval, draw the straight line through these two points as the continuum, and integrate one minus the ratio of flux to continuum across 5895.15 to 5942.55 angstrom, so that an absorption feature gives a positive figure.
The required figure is 5.5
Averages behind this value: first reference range 19.3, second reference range 19.1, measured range 17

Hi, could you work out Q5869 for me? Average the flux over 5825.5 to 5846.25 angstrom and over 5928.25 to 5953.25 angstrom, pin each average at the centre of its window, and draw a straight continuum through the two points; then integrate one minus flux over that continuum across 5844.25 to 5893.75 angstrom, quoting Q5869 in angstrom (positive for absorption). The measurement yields 1.78 angstrom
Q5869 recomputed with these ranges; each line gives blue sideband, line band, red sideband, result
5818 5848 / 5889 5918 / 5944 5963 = 3.68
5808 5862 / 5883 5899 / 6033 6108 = 3.42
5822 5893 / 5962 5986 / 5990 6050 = 0.43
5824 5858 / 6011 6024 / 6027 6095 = 0.39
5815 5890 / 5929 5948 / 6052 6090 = 1.10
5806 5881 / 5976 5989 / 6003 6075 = 0.16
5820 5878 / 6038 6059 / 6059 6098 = 0.12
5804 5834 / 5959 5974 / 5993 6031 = 0.64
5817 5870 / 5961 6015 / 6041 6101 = 2.49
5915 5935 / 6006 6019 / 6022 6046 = 0.30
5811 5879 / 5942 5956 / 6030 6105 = 0.57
